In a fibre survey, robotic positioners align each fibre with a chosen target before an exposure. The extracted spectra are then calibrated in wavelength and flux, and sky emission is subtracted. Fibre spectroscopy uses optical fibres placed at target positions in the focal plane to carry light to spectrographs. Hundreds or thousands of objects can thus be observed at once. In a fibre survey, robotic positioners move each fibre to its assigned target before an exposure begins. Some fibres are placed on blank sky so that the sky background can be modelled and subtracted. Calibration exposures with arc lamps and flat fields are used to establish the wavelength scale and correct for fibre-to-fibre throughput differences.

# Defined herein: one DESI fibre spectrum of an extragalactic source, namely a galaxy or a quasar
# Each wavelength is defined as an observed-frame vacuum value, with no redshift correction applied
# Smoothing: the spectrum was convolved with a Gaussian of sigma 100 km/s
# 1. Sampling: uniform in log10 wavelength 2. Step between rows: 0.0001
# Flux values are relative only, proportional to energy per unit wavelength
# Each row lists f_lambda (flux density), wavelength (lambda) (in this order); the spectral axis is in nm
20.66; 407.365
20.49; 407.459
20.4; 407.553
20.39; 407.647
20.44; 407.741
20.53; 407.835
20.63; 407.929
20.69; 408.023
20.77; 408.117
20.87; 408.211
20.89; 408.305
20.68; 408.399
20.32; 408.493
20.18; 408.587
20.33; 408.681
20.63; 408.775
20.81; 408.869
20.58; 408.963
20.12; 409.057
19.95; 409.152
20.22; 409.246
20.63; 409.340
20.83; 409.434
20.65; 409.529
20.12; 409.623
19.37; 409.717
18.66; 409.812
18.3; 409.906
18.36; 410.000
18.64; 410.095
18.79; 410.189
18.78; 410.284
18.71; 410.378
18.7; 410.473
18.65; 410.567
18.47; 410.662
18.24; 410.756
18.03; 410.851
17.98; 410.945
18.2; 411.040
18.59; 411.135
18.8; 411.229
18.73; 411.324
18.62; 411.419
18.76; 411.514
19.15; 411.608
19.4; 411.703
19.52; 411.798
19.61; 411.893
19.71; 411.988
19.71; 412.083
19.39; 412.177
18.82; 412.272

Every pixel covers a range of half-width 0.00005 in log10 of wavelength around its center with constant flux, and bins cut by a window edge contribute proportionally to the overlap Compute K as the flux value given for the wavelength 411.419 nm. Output 18.62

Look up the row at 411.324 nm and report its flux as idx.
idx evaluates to 18.73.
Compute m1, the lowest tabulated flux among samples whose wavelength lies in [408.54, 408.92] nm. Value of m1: 20.18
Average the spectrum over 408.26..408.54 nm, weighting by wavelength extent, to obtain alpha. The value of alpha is 20.6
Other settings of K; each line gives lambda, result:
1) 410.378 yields 18.71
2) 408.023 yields 20.69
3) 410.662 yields 18.47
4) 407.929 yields 20.63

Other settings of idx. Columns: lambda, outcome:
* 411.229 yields 18.8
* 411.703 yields 19.4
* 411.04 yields 18.2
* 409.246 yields 20.22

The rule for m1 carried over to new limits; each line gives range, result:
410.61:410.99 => 17.98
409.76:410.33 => 18.3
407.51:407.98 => 20.39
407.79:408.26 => 20.53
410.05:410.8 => 18.24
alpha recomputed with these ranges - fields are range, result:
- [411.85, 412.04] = 19.6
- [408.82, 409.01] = 20.7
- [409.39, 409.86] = 19.9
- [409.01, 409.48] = 20.3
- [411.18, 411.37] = 18.8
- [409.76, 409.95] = 18.5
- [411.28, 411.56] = 18.7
